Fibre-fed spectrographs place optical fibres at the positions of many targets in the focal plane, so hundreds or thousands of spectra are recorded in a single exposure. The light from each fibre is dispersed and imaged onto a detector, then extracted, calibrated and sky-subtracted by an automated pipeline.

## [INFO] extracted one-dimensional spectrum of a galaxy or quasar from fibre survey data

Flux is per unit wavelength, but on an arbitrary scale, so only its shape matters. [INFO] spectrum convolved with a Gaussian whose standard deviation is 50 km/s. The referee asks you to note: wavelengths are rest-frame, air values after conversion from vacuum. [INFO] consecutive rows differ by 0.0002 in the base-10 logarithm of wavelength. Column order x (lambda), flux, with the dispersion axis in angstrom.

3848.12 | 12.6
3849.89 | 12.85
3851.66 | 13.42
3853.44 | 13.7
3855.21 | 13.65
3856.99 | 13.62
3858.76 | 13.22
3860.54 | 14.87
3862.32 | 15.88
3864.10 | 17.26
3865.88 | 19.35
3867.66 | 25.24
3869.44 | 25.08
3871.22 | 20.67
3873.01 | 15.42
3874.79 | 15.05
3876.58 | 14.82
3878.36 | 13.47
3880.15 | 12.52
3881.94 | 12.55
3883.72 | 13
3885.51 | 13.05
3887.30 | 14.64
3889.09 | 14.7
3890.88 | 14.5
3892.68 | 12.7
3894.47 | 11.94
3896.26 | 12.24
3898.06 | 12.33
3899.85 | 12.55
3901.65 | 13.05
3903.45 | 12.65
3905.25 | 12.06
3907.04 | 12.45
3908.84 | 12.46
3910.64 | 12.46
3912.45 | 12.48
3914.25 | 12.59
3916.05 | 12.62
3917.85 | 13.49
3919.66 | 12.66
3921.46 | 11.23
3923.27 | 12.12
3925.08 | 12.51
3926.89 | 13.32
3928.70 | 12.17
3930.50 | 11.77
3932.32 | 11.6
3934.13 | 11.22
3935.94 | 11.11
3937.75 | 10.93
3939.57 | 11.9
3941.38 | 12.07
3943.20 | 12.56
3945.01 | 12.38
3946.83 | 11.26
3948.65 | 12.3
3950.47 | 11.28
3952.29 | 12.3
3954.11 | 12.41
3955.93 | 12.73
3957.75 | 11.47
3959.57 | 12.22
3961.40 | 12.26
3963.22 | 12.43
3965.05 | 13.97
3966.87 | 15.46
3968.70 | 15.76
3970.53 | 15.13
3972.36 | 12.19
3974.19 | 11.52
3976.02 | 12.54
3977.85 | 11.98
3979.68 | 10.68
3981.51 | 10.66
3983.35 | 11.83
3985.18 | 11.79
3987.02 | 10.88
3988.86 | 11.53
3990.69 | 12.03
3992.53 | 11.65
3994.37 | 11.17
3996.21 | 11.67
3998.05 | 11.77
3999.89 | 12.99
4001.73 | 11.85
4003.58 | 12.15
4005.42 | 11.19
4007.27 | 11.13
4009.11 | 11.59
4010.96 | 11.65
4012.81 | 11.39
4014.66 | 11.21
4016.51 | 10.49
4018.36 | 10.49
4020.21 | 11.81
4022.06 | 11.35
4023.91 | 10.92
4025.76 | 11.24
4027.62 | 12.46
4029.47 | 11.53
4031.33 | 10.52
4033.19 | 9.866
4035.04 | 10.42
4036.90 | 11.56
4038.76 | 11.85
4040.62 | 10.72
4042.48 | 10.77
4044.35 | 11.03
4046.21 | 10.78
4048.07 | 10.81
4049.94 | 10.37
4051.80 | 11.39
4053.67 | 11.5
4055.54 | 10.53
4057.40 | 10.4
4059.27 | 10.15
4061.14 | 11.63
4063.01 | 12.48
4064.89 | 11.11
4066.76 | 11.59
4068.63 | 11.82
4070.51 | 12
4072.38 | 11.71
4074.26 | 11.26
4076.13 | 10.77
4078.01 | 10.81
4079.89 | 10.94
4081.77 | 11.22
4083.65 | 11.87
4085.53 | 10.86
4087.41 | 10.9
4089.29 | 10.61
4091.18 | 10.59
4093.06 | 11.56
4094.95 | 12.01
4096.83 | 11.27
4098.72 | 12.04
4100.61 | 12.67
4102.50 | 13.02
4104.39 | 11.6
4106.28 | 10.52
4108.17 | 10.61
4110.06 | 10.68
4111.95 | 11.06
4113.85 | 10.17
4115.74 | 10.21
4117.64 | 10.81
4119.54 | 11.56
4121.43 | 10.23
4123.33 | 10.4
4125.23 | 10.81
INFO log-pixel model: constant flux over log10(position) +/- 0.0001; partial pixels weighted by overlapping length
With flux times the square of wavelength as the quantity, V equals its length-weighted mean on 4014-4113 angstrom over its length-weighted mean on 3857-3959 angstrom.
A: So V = 0.9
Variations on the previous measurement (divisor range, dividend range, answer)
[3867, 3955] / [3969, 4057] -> 0.91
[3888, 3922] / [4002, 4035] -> 0.93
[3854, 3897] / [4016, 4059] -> 0.78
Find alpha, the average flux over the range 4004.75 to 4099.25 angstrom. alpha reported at 11.2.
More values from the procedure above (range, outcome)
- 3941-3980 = 12.6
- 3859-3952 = 13.6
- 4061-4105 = 11.5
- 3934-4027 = 11.9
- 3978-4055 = 11.3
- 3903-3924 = 12.4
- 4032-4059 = 10.8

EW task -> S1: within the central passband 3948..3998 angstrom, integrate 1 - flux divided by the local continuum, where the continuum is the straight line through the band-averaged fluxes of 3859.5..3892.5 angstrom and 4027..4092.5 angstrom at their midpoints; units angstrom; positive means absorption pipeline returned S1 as 4.4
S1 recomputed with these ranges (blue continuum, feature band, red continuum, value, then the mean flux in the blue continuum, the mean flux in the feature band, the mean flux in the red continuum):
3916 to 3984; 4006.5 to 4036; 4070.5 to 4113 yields 1.7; 12.3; 11.1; 11.3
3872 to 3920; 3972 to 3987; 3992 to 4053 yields 0.4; 13.1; 11.6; 11.3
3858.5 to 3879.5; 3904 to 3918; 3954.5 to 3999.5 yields 2.7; 17.6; 12.5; 12.3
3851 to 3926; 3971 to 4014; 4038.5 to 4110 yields 3.0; 14.2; 11.7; 11.2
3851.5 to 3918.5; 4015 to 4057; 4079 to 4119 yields 3.9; 14.4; 11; 11.2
